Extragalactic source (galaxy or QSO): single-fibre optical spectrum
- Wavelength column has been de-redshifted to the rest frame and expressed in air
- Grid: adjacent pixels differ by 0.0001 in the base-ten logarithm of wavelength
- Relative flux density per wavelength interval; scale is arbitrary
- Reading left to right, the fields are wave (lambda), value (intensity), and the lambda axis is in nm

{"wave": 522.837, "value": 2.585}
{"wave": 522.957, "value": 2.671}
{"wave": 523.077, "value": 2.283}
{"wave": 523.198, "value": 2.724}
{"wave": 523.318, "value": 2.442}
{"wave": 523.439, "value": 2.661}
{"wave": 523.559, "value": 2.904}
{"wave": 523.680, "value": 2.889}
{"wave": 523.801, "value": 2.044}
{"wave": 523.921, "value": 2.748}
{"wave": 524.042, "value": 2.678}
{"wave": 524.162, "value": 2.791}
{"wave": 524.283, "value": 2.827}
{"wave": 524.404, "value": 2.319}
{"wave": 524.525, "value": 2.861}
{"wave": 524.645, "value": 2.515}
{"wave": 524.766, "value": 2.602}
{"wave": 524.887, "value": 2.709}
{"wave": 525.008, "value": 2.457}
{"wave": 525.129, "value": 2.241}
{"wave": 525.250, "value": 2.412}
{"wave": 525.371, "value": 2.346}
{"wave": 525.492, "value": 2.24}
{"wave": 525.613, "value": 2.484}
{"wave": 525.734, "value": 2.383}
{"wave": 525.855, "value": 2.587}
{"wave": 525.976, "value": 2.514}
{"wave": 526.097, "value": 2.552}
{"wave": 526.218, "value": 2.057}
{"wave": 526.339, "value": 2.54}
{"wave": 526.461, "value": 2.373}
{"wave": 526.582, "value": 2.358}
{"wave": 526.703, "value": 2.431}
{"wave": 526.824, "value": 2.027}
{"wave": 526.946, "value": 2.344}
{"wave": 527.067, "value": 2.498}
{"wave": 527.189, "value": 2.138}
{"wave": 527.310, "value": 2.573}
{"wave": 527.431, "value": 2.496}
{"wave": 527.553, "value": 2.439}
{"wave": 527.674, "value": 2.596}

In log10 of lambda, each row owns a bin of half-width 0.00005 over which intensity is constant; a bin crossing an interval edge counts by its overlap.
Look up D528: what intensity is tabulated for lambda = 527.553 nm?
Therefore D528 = 2.439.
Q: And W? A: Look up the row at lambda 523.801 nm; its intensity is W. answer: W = 2.044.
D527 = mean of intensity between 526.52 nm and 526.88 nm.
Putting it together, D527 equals 2.28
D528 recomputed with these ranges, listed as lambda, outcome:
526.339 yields 2.54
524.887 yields 2.709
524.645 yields 2.515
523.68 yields 2.889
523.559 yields 2.904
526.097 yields 2.552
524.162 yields 2.791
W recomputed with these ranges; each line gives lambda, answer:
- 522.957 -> 2.671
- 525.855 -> 2.587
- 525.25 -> 2.412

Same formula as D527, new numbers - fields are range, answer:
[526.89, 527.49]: 2.41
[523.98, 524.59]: 2.7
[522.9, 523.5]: 2.56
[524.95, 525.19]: 2.35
